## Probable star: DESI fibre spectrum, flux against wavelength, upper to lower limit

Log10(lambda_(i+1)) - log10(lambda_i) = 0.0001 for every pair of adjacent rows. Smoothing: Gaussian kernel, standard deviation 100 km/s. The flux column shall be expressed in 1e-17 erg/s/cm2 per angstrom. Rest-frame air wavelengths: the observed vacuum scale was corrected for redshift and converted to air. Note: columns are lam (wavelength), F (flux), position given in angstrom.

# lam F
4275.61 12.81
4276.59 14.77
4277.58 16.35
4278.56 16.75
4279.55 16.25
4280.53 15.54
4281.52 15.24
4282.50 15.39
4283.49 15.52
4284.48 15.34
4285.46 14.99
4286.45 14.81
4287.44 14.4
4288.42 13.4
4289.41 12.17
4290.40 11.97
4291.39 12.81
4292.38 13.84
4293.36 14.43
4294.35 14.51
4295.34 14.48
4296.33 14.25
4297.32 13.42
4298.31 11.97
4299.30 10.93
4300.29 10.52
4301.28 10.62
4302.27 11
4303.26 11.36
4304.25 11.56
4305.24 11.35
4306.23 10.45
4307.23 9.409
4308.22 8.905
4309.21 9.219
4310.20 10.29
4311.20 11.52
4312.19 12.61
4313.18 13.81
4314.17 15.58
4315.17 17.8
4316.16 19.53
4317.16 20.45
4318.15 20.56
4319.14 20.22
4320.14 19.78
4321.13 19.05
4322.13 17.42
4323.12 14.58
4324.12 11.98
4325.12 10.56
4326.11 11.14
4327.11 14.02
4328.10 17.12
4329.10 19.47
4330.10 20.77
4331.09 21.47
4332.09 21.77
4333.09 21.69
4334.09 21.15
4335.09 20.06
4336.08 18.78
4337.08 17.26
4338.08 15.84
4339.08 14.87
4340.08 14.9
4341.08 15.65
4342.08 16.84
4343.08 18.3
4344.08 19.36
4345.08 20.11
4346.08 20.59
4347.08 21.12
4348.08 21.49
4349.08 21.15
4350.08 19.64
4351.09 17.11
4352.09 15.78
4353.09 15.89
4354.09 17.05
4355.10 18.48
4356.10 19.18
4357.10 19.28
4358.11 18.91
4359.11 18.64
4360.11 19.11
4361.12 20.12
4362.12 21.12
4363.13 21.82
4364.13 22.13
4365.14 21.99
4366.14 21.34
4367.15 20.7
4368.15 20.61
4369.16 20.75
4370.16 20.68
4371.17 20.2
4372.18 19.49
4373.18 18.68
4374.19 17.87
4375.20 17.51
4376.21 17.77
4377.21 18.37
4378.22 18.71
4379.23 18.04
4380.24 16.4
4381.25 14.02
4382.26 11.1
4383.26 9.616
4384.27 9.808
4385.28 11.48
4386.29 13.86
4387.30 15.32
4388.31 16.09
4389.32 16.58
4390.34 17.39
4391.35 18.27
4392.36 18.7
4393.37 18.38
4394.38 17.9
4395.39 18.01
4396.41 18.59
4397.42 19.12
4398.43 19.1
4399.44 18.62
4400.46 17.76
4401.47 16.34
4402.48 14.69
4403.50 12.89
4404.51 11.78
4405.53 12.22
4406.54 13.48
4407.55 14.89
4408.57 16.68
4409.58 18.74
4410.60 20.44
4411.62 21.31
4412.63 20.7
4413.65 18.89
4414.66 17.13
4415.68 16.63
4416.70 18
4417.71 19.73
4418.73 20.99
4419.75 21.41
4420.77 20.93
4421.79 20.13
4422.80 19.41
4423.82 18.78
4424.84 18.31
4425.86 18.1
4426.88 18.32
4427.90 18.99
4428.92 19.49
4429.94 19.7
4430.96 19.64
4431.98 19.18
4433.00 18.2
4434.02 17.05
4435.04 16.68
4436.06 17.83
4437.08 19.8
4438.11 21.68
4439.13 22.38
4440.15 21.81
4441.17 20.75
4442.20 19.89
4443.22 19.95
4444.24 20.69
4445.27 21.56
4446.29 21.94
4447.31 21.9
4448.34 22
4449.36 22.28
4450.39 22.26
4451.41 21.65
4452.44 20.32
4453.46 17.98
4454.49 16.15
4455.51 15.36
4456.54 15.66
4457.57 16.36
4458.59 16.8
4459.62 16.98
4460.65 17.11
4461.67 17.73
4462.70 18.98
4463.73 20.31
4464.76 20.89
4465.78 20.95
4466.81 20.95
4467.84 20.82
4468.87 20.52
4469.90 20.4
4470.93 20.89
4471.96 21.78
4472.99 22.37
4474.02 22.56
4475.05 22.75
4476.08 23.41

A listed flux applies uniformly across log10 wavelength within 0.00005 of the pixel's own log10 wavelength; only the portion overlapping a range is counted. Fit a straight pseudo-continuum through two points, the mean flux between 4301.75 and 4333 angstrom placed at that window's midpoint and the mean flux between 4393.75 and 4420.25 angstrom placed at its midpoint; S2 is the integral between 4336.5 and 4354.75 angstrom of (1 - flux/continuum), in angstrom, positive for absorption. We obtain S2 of -2.40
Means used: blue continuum 15.1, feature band 17.9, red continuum 17.5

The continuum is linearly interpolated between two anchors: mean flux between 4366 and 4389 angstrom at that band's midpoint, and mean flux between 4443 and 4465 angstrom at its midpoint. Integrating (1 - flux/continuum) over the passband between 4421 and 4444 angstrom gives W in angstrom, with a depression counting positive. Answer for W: -1.01 angstrom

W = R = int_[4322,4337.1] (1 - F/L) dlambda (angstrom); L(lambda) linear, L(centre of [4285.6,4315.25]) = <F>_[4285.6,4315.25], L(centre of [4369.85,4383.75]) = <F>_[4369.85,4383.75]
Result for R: -3.49 angstrom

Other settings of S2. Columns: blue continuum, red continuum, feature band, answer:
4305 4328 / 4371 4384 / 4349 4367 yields -3.9 angstrom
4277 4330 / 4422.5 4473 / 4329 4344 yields -3.1 angstrom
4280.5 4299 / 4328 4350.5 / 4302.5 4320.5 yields 2.6 angstrom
